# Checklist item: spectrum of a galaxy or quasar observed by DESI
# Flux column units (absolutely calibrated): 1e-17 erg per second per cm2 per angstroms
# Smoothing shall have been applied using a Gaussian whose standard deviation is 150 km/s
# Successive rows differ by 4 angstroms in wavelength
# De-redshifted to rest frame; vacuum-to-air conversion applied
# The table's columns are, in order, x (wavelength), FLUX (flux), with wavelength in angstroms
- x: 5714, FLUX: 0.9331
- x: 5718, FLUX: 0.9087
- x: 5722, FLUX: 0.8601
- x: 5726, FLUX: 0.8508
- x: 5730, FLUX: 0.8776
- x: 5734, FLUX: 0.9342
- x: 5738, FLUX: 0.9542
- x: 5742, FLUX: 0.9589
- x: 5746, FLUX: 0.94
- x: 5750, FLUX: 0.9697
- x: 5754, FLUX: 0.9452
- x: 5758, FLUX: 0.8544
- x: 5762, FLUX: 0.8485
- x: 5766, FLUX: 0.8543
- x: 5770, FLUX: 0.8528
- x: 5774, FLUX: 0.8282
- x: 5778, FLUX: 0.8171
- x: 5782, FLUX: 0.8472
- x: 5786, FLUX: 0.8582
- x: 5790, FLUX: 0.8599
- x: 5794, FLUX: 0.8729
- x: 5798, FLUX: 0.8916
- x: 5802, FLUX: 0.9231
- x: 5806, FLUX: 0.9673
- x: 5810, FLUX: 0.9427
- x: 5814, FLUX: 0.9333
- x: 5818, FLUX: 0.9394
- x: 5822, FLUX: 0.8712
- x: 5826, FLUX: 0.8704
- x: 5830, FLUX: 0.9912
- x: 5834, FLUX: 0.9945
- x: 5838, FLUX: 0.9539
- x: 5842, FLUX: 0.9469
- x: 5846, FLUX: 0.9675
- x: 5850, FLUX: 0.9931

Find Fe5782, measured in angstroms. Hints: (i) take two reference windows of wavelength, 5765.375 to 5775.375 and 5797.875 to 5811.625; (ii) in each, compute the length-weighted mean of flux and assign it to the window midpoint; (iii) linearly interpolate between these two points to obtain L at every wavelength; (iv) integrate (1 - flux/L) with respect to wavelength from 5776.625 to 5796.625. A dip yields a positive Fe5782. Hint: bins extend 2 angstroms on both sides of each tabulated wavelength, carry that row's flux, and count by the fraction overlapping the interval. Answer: 0.78 angstroms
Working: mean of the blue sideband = 0.845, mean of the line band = 0.853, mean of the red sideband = 0.936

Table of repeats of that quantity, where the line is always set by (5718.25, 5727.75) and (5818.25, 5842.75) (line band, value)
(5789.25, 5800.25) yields 0.4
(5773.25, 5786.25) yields 1.0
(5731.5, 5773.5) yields -1.1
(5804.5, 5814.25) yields -0.3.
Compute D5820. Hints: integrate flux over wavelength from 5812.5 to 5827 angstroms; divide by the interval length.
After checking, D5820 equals 0.905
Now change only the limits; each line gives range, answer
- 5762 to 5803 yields 0.858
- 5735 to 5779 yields 0.896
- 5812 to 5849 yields 0.942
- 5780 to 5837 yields 0.912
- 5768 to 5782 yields 0.835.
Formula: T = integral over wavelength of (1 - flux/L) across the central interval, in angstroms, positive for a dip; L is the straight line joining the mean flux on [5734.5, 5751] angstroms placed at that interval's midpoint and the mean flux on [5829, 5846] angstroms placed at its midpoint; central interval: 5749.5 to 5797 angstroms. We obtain 4.6 angstroms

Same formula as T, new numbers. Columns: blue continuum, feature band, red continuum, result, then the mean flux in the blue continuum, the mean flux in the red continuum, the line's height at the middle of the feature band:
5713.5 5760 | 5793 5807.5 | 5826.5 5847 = 0.5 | 0.915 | 0.964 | 0.946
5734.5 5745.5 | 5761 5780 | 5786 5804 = 1.5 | 0.951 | 0.884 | 0.914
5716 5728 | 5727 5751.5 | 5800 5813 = -1.3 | 0.873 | 0.944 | 0.888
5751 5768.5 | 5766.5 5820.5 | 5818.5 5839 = 1.3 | 0.88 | 0.936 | 0.907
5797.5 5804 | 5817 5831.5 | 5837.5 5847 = 0.3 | 0.911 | 0.955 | 0.936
